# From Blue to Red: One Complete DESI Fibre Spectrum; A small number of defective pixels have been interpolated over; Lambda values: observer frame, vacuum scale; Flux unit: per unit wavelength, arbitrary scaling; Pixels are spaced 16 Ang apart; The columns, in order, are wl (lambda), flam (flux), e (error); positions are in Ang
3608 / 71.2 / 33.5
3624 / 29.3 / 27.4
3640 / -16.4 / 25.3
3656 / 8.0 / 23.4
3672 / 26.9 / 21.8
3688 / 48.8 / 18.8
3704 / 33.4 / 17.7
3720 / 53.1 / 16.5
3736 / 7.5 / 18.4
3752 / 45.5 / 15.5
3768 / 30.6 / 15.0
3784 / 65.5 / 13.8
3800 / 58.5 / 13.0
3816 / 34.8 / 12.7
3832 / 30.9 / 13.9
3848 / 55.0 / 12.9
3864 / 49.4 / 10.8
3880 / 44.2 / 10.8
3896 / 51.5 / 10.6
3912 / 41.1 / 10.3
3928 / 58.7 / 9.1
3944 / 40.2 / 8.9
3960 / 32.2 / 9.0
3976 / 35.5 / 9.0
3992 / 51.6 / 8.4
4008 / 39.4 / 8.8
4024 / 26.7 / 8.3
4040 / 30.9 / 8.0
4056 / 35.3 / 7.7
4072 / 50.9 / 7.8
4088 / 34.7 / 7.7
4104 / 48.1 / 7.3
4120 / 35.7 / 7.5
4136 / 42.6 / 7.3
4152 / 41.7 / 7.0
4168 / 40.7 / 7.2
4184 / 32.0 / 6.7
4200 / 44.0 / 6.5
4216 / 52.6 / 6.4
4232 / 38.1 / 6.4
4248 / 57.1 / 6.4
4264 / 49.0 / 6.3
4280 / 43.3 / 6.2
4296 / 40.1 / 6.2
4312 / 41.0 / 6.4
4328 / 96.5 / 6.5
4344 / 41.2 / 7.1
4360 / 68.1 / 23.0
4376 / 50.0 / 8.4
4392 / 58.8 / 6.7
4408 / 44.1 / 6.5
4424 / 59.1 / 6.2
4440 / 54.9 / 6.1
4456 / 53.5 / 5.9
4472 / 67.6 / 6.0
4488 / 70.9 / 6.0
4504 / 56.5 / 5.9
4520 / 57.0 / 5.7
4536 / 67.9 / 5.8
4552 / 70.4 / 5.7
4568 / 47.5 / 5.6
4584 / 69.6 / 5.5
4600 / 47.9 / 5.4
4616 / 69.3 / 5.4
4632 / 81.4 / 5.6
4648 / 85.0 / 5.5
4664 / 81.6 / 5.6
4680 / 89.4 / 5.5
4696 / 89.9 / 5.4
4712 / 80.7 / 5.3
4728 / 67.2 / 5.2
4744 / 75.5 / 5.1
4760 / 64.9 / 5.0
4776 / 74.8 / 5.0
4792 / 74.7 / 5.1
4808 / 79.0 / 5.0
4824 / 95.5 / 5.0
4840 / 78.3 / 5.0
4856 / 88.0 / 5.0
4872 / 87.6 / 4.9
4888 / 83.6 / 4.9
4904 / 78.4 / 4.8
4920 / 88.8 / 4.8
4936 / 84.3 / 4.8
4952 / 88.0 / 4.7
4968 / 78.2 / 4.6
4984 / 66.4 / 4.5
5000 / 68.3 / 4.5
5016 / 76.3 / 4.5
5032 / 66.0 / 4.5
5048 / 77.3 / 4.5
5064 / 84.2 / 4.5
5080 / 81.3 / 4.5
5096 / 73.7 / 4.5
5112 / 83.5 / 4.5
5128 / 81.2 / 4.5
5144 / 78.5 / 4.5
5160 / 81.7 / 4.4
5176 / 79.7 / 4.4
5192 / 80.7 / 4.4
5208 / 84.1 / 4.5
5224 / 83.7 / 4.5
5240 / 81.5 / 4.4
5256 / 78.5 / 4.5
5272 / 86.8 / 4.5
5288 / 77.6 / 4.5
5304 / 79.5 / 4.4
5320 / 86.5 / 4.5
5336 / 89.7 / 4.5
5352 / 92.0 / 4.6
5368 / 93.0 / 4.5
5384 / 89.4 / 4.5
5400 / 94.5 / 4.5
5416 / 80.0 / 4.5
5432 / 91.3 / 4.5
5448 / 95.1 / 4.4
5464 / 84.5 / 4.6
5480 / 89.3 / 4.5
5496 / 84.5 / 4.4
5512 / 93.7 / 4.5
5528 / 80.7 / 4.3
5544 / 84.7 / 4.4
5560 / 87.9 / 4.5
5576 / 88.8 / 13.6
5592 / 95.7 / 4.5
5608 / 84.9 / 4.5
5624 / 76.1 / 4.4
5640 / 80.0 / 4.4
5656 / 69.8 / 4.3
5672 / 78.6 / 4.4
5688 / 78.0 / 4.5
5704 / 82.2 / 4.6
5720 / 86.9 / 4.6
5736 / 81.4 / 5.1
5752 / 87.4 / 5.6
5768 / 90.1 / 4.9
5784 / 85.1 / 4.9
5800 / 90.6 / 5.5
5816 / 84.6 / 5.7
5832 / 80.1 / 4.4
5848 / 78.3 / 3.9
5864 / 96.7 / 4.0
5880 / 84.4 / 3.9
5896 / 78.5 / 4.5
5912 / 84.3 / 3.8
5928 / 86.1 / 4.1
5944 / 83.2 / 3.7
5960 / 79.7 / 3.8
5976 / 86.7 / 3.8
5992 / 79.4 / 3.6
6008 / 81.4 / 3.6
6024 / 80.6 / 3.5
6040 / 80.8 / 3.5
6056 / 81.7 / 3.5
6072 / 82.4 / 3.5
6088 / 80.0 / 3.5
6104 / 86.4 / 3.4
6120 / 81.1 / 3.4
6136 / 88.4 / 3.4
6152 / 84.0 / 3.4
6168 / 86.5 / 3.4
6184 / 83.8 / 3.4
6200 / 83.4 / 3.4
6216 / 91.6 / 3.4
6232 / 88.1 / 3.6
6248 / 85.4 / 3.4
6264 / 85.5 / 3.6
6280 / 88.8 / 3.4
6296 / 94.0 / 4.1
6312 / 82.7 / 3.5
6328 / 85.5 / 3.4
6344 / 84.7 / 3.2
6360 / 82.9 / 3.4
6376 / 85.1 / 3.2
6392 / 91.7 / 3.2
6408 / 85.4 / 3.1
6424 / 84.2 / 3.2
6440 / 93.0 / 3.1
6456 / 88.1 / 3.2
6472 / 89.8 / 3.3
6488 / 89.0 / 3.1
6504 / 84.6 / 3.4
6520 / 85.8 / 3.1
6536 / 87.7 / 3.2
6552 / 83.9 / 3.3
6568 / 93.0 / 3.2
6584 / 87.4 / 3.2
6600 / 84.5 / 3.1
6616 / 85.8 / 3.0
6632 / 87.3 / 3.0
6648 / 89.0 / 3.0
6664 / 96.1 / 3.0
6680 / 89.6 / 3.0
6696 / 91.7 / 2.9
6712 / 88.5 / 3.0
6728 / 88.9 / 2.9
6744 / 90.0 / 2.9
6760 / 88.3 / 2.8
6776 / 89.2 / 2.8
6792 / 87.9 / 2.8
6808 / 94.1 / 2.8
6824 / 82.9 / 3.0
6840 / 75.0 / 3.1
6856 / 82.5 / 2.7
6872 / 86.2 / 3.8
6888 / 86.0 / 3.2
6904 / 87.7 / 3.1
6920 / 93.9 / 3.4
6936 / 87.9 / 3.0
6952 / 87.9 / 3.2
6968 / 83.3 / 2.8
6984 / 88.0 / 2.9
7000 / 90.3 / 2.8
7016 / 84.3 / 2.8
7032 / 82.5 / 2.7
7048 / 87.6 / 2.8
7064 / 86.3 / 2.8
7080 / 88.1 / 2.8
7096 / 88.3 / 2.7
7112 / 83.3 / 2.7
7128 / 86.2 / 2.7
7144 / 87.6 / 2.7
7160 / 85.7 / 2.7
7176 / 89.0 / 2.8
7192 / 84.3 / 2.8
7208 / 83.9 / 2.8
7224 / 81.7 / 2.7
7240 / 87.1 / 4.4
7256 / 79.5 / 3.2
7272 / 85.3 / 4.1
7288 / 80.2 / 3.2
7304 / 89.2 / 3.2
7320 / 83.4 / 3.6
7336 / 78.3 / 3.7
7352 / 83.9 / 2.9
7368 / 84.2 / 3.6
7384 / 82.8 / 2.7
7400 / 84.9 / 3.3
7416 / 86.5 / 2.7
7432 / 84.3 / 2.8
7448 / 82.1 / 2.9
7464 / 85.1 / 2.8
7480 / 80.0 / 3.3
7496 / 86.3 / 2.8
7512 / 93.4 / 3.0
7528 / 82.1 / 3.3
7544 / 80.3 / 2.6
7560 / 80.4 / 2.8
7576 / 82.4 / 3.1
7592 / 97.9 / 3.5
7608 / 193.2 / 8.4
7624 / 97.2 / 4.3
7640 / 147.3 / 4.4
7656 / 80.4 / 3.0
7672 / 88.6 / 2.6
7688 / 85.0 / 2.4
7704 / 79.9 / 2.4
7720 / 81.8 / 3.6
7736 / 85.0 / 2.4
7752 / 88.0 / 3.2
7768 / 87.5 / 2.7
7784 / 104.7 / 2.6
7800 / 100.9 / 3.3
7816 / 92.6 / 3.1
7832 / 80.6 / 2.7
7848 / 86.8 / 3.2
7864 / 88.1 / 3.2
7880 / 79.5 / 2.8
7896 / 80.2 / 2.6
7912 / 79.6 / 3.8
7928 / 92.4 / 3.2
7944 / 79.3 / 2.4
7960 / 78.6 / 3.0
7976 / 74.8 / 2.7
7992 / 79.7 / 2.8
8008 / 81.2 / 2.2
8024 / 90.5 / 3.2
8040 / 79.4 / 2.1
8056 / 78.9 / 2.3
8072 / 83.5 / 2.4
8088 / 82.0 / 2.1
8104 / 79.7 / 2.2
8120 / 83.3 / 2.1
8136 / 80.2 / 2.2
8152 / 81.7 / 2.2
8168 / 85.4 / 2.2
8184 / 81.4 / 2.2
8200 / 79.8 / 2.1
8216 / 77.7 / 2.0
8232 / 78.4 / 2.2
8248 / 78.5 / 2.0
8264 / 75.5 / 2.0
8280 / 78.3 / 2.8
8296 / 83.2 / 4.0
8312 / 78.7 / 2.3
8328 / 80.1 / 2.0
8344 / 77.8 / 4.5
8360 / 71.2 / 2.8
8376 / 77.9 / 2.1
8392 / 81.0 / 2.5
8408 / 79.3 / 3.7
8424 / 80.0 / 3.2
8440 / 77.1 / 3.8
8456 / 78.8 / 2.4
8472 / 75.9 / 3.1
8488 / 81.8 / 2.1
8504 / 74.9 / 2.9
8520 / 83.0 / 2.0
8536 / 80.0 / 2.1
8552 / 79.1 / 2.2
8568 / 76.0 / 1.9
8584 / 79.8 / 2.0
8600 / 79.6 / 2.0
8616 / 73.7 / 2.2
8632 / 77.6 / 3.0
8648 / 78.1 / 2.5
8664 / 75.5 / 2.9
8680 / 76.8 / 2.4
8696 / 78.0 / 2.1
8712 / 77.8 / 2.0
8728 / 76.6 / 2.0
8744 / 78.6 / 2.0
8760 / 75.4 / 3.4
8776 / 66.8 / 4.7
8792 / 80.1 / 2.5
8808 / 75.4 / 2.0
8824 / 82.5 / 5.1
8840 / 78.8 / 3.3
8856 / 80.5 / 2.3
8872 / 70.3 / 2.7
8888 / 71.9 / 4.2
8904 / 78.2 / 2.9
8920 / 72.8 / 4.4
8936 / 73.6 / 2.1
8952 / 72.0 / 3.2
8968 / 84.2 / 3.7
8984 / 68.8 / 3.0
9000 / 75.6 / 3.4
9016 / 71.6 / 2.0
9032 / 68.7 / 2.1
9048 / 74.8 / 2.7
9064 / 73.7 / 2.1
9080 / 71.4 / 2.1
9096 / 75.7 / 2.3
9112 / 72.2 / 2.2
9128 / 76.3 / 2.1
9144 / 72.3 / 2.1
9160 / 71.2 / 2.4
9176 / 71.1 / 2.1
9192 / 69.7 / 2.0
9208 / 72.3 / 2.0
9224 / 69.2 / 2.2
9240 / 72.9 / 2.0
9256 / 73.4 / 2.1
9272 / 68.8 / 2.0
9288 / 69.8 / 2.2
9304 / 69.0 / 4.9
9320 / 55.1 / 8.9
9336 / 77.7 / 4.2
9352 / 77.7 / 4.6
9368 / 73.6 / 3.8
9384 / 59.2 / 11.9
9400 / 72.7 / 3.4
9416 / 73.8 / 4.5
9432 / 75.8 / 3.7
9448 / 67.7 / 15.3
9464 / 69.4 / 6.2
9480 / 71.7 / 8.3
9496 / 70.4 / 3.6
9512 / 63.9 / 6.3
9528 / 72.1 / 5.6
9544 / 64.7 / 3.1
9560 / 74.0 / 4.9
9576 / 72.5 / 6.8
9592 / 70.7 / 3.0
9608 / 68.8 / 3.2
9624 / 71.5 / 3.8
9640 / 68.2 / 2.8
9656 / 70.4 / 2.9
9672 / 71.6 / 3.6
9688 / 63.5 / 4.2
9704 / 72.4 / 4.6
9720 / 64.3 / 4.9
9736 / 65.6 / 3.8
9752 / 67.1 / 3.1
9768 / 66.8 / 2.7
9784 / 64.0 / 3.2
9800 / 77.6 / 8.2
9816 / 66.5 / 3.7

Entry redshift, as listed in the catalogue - 0.160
